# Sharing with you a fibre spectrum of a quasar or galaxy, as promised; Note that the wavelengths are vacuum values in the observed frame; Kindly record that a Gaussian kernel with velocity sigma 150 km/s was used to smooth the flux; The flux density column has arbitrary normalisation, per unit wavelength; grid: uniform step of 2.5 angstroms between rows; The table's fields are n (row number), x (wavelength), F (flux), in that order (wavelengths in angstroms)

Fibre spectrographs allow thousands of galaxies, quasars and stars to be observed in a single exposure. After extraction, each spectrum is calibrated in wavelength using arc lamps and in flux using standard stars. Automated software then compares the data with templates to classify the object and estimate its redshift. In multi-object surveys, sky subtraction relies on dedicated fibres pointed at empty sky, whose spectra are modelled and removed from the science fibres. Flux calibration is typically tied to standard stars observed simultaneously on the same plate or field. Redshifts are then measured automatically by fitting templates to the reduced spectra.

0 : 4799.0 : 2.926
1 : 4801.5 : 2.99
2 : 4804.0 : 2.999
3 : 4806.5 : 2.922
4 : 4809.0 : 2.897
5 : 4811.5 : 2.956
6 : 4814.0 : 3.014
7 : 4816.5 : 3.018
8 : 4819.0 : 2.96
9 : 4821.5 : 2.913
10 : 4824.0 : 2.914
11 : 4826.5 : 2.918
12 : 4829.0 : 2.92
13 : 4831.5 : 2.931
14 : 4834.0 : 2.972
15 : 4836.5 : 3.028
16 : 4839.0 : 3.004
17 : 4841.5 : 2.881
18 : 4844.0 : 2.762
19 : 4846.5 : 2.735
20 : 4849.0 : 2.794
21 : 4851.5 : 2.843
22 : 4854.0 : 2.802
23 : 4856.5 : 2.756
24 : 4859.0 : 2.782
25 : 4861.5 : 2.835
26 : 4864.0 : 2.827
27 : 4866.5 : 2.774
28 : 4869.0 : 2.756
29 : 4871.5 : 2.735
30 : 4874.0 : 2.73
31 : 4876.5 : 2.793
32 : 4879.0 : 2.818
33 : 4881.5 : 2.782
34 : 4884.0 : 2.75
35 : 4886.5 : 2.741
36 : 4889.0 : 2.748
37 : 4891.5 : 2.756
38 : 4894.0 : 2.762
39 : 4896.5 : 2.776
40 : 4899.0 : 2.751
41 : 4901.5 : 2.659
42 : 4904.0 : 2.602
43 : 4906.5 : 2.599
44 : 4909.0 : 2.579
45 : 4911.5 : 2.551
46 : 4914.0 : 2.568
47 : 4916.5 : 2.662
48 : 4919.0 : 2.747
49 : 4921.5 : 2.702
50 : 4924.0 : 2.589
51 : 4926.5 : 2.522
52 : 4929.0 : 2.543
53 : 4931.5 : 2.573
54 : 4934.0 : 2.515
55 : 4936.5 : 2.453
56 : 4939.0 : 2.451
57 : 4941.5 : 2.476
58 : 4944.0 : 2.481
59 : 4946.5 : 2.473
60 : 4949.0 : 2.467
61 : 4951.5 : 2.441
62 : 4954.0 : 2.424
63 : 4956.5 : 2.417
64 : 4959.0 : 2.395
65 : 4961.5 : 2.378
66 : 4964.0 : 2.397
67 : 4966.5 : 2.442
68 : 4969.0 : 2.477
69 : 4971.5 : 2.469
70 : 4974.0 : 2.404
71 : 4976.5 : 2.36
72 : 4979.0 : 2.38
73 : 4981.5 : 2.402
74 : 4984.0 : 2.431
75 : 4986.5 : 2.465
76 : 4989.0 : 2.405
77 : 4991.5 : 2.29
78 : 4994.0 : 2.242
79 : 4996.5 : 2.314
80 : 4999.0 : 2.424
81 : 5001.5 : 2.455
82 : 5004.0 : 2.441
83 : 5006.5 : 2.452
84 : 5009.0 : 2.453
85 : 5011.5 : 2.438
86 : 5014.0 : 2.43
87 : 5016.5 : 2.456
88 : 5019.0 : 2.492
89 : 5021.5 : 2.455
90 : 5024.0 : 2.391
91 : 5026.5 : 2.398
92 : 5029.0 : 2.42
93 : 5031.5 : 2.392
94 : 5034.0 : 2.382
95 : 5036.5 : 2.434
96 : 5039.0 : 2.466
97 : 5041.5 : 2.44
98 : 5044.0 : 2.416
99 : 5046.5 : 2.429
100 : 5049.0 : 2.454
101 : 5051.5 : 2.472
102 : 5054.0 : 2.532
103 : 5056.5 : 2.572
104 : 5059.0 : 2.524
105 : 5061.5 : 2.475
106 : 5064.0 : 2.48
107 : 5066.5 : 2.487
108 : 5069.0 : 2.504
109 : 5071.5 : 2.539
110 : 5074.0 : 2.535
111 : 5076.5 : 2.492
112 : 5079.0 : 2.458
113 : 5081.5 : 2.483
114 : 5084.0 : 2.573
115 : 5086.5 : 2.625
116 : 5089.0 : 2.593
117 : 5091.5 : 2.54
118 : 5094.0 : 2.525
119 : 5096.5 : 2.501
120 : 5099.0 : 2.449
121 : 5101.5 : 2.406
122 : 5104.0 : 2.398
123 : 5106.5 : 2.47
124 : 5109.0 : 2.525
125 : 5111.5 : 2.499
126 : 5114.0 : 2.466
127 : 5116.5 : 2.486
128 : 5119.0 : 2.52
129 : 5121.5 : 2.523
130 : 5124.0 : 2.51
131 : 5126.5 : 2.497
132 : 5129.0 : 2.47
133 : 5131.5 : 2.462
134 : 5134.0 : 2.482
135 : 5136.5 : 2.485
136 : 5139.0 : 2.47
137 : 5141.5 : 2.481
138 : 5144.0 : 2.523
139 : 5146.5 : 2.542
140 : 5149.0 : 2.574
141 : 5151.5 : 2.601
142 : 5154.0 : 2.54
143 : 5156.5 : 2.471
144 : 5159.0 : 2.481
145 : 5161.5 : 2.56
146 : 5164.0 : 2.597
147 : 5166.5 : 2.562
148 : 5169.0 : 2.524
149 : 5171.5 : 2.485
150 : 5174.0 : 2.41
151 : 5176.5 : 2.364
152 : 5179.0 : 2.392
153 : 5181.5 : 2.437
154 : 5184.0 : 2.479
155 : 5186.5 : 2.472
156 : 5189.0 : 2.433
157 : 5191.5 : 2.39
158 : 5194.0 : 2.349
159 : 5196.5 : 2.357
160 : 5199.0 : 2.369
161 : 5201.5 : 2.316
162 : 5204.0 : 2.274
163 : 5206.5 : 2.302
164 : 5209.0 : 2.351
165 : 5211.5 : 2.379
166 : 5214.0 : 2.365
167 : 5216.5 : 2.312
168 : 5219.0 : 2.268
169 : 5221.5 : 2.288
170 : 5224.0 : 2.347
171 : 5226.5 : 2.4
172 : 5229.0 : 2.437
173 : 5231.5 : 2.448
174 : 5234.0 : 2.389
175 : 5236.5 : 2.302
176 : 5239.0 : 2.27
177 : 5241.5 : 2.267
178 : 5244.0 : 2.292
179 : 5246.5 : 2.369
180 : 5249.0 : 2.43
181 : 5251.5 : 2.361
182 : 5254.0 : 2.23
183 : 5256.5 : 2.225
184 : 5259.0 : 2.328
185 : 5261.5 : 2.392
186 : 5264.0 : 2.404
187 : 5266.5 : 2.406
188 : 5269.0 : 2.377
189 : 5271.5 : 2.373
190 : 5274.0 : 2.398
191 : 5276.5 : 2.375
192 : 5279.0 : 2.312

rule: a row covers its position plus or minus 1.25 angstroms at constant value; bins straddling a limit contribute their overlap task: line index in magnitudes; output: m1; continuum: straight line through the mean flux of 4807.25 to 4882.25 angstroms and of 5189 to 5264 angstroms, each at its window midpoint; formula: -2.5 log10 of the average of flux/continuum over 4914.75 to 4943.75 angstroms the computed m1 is 0.08 mag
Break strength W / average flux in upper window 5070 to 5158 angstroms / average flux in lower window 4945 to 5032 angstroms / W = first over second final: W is 1.04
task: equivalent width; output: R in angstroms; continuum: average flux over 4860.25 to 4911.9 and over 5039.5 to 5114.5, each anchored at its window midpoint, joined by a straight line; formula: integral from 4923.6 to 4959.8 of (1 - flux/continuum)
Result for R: 2.50 angstroms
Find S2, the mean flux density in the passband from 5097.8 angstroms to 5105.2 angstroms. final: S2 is 2.42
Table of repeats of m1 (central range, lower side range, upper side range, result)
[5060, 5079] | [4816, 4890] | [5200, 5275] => 0.03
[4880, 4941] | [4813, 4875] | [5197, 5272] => 0.05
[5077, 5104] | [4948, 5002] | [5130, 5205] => -0.03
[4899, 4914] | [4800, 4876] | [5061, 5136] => 0.07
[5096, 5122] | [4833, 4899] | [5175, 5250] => 0.01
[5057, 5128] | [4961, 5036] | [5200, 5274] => -0.05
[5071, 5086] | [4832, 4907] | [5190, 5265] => 0.00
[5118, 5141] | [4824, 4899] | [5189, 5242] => -0.01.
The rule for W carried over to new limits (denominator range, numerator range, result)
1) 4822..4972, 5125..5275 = 0.90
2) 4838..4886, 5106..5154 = 0.90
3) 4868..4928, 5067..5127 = 0.93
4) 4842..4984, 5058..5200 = 0.95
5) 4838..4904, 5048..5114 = 0.90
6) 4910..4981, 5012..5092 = 1.00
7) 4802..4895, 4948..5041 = 0.85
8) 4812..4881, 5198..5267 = 0.82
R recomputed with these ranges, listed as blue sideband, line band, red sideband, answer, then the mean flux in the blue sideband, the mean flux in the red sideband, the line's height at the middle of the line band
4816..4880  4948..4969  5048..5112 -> 2.1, 2.85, 2.5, 2.69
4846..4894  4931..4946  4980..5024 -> 0.6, 2.78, 2.41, 2.59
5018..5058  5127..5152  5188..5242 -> -1.2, 2.45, 2.35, 2.39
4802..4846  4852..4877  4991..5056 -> 0.5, 2.94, 2.43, 2.83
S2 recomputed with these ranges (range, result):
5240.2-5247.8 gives 2.31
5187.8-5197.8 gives 2.38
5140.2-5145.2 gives 2.5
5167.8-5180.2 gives 2.43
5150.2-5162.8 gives 2.53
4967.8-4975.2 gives 2.45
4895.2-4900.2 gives 2.76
